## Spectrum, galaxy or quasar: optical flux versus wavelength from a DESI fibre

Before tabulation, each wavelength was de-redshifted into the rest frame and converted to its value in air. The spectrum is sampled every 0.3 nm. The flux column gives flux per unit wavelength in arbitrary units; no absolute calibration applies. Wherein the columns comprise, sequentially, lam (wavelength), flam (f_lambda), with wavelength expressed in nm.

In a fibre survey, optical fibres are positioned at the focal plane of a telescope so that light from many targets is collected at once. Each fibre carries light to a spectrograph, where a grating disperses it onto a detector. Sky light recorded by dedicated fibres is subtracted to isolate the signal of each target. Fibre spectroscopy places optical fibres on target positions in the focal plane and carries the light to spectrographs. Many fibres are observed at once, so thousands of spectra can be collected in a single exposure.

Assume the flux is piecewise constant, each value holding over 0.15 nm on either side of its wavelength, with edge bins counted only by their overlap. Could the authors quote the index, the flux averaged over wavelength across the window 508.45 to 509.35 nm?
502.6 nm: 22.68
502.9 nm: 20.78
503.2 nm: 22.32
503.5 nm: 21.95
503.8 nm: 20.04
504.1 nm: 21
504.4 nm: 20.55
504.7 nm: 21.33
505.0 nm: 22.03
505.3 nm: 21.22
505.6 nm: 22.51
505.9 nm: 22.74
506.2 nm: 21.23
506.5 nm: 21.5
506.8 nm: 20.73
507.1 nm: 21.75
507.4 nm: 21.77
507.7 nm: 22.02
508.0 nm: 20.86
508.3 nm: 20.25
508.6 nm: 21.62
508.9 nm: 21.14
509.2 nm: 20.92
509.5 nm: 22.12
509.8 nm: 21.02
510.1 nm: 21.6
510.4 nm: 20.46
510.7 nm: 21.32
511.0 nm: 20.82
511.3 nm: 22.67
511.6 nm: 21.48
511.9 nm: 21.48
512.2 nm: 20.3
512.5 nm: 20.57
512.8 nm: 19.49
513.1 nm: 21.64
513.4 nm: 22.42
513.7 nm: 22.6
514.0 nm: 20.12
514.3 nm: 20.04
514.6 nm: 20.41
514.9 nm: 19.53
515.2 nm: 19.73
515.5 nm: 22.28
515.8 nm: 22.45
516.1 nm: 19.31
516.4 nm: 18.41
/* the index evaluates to 21.2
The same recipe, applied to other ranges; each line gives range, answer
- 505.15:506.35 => 21.9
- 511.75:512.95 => 20.5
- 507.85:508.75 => 20.9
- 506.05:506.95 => 21.2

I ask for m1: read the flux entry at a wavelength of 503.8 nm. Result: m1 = 20.04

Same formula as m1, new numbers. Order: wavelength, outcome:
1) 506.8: 20.73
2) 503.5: 21.95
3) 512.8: 19.49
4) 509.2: 20.92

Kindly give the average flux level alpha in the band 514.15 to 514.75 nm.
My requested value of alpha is 20.2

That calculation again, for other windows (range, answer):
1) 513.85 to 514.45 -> 20.1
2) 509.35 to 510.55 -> 21.3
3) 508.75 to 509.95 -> 21.3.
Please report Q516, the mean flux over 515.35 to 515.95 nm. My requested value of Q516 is 22.4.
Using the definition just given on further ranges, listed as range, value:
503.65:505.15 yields 21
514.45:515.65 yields 20.5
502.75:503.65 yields 21.7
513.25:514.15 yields 21.7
